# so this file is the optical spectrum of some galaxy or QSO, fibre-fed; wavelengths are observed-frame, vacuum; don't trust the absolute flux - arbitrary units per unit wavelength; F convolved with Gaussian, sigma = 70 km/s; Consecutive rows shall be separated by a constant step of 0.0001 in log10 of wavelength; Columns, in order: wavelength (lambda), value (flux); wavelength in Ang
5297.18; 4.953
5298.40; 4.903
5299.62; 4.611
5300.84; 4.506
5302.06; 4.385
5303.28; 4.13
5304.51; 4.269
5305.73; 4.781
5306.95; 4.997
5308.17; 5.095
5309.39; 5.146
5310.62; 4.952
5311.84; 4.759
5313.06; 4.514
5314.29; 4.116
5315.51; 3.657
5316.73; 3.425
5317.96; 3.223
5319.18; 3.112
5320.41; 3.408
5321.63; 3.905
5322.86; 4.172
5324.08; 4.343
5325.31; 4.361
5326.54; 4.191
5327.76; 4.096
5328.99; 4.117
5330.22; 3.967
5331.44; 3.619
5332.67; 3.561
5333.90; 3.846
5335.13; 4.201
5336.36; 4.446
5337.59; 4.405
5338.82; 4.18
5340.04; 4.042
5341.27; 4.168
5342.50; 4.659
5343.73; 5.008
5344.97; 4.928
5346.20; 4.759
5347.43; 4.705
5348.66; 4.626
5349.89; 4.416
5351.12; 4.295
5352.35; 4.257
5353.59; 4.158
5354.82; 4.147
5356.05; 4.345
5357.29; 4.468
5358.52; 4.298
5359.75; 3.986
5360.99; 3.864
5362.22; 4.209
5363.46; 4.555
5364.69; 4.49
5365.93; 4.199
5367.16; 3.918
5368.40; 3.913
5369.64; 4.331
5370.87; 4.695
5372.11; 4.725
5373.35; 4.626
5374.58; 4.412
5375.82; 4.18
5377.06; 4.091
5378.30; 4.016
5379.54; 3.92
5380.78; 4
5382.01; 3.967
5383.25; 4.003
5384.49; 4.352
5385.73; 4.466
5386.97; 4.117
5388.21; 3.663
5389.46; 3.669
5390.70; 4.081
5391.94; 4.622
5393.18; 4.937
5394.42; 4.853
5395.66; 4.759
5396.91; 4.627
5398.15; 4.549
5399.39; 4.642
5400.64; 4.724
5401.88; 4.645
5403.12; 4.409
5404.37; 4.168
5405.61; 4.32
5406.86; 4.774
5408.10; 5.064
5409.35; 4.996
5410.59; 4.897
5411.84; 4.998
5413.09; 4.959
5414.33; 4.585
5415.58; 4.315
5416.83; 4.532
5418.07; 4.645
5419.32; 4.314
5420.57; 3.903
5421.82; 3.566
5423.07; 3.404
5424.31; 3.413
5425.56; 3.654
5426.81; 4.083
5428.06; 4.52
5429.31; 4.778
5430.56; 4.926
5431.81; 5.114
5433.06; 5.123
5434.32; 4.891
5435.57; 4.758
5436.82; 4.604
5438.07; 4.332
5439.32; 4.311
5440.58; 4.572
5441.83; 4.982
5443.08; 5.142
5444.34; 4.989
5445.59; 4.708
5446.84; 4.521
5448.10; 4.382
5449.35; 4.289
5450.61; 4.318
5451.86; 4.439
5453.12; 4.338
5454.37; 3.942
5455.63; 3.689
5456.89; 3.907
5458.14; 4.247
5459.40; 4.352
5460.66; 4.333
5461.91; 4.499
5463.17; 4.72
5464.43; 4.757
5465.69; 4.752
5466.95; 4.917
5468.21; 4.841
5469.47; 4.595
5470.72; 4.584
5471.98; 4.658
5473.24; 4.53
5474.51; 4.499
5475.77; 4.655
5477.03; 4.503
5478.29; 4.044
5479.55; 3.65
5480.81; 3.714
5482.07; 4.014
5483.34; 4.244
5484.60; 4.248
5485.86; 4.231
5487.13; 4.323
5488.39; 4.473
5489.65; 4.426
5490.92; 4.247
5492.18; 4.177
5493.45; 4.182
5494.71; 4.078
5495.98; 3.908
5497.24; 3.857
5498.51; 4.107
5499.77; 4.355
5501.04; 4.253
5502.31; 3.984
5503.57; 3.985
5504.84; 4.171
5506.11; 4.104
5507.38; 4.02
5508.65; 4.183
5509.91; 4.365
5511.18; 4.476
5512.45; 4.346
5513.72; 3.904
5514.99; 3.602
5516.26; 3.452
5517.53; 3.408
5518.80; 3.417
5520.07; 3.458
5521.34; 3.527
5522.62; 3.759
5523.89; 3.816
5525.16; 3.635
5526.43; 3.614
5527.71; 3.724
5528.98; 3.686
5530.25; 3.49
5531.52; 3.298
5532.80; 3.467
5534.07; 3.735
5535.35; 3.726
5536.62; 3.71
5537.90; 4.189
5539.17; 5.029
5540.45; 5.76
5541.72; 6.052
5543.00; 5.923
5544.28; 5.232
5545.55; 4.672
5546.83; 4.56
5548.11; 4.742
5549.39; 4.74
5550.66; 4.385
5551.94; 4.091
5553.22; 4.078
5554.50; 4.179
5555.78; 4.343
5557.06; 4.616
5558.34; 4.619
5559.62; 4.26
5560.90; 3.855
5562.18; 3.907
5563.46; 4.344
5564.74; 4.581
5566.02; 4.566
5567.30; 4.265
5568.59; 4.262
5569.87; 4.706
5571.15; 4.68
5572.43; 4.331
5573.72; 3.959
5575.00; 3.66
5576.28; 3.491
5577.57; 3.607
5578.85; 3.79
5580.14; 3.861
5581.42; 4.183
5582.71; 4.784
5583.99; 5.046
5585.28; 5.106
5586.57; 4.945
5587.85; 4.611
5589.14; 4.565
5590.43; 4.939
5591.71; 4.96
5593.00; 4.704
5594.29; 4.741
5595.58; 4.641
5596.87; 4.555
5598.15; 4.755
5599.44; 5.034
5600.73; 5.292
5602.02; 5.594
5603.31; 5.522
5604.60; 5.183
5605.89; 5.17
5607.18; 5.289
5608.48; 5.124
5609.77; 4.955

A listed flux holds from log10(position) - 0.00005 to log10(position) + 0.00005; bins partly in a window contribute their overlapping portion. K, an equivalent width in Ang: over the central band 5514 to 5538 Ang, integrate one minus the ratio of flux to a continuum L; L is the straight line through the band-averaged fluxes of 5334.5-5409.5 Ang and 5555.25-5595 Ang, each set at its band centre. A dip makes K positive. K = 4.3 Ang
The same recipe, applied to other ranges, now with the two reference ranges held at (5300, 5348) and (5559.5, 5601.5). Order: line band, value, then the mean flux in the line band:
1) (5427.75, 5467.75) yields -1.9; 4.57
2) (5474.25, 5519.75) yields 3.1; 4.09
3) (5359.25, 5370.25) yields 0.3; 4.16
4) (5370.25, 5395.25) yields 0.2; 4.28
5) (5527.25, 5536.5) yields 1.7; 3.6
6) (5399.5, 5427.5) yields -0.4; 4.39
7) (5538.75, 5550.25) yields -1.9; 5.18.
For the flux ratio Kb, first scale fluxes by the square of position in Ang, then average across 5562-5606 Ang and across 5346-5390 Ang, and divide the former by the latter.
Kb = 1.17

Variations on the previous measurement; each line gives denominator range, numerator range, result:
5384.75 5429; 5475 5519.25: 0.96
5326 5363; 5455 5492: 1.07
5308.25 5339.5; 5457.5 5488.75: 1.14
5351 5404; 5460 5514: 1.04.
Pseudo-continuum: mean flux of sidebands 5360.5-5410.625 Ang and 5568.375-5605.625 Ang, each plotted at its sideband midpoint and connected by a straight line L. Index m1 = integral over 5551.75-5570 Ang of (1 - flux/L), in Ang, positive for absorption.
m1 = 1.11 Ang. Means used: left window 4.37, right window 4.62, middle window 4.31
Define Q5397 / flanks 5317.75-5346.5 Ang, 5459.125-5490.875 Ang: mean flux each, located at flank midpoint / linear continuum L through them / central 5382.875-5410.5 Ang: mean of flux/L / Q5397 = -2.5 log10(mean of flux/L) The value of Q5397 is -0.06 mag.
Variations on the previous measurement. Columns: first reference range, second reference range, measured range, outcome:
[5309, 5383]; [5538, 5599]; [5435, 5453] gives -0.06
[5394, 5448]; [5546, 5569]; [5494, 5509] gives 0.09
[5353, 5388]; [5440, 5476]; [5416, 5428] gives 0.11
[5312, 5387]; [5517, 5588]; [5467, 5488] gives -0.03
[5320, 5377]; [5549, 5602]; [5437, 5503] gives 0.00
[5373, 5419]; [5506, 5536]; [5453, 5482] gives -0.08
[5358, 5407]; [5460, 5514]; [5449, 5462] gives 0.03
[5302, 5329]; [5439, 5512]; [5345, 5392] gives 0.00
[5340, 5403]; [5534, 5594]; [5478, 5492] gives 0.07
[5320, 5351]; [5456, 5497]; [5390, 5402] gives -0.08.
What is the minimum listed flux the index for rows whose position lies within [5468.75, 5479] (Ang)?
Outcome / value 4.044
